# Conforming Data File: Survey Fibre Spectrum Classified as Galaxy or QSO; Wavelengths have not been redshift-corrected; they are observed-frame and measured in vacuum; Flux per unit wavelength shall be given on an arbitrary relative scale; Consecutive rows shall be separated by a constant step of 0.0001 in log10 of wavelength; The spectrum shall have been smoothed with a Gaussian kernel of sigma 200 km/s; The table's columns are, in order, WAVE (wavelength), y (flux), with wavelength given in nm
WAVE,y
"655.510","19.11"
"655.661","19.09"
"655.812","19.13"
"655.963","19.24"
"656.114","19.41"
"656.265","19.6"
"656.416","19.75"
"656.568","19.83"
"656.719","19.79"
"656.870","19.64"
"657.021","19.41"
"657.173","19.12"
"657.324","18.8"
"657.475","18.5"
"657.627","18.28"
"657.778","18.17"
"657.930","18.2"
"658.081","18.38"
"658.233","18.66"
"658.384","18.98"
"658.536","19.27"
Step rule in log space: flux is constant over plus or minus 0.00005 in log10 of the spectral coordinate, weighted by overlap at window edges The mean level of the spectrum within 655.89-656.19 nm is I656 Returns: 19.3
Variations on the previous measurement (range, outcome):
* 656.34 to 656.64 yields 19.7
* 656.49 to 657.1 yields 19.6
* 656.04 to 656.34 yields 19.5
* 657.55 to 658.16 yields 18.2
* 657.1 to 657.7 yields 18.7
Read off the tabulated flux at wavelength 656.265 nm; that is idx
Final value 19.6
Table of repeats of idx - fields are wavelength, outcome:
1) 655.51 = 19.11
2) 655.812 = 19.13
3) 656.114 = 19.41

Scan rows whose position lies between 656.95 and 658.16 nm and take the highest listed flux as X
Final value 19.41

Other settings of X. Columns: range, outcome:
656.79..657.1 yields 19.64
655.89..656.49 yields 19.75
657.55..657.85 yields 18.28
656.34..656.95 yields 19.83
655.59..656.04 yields 19.24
